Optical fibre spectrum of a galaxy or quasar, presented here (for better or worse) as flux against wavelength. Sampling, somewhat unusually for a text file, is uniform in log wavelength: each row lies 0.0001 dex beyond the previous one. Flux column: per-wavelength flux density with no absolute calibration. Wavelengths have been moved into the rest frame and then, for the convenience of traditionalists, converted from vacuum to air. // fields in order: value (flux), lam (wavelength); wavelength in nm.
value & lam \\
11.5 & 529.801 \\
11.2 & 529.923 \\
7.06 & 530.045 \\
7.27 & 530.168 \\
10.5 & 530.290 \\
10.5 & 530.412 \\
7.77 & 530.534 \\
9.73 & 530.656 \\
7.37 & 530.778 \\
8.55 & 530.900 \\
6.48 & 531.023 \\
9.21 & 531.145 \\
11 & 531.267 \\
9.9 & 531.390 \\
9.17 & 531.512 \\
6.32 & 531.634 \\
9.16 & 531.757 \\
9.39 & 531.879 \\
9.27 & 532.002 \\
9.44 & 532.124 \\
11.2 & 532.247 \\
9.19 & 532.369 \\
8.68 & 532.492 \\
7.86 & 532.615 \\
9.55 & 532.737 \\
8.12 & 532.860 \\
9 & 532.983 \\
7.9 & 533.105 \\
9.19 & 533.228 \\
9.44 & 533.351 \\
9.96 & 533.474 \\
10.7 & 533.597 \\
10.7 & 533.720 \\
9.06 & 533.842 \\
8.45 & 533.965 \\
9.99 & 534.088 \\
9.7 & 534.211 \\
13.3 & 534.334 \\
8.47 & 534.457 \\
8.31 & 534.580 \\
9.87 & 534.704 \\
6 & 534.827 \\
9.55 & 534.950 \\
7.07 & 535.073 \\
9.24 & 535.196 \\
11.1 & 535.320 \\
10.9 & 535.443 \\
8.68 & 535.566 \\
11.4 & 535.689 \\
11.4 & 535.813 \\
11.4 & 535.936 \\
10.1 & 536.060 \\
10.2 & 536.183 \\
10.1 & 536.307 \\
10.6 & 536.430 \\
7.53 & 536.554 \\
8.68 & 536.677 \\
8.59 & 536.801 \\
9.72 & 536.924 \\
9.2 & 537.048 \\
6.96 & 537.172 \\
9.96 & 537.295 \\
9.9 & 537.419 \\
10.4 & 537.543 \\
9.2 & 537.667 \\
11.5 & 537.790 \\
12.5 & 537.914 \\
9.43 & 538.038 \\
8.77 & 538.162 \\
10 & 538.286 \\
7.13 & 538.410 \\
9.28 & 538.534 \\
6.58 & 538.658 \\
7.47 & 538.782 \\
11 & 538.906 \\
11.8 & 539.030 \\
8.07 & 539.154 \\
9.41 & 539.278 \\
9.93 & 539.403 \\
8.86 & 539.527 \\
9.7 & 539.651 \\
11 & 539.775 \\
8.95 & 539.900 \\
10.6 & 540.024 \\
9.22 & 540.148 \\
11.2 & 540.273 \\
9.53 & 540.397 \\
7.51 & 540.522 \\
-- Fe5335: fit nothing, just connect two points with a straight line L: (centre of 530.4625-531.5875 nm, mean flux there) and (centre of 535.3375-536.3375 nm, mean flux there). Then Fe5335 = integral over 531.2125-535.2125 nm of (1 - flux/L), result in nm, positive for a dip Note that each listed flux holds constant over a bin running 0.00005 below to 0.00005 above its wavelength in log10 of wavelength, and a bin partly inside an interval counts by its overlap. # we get 0.15 nm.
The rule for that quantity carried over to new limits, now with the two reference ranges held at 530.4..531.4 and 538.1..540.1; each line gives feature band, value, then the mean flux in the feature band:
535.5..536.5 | -0.149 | 10.5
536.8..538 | -0.086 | 9.85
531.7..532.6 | -0.051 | 9.39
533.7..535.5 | -0.077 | 9.42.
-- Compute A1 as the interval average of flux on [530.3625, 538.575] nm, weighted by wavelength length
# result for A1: 9.38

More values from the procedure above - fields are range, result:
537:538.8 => 9.26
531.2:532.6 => 9.29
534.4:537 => 9.47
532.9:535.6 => 9.39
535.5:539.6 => 9.57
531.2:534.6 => 9.39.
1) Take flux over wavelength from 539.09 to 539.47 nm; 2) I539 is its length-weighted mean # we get 9.14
